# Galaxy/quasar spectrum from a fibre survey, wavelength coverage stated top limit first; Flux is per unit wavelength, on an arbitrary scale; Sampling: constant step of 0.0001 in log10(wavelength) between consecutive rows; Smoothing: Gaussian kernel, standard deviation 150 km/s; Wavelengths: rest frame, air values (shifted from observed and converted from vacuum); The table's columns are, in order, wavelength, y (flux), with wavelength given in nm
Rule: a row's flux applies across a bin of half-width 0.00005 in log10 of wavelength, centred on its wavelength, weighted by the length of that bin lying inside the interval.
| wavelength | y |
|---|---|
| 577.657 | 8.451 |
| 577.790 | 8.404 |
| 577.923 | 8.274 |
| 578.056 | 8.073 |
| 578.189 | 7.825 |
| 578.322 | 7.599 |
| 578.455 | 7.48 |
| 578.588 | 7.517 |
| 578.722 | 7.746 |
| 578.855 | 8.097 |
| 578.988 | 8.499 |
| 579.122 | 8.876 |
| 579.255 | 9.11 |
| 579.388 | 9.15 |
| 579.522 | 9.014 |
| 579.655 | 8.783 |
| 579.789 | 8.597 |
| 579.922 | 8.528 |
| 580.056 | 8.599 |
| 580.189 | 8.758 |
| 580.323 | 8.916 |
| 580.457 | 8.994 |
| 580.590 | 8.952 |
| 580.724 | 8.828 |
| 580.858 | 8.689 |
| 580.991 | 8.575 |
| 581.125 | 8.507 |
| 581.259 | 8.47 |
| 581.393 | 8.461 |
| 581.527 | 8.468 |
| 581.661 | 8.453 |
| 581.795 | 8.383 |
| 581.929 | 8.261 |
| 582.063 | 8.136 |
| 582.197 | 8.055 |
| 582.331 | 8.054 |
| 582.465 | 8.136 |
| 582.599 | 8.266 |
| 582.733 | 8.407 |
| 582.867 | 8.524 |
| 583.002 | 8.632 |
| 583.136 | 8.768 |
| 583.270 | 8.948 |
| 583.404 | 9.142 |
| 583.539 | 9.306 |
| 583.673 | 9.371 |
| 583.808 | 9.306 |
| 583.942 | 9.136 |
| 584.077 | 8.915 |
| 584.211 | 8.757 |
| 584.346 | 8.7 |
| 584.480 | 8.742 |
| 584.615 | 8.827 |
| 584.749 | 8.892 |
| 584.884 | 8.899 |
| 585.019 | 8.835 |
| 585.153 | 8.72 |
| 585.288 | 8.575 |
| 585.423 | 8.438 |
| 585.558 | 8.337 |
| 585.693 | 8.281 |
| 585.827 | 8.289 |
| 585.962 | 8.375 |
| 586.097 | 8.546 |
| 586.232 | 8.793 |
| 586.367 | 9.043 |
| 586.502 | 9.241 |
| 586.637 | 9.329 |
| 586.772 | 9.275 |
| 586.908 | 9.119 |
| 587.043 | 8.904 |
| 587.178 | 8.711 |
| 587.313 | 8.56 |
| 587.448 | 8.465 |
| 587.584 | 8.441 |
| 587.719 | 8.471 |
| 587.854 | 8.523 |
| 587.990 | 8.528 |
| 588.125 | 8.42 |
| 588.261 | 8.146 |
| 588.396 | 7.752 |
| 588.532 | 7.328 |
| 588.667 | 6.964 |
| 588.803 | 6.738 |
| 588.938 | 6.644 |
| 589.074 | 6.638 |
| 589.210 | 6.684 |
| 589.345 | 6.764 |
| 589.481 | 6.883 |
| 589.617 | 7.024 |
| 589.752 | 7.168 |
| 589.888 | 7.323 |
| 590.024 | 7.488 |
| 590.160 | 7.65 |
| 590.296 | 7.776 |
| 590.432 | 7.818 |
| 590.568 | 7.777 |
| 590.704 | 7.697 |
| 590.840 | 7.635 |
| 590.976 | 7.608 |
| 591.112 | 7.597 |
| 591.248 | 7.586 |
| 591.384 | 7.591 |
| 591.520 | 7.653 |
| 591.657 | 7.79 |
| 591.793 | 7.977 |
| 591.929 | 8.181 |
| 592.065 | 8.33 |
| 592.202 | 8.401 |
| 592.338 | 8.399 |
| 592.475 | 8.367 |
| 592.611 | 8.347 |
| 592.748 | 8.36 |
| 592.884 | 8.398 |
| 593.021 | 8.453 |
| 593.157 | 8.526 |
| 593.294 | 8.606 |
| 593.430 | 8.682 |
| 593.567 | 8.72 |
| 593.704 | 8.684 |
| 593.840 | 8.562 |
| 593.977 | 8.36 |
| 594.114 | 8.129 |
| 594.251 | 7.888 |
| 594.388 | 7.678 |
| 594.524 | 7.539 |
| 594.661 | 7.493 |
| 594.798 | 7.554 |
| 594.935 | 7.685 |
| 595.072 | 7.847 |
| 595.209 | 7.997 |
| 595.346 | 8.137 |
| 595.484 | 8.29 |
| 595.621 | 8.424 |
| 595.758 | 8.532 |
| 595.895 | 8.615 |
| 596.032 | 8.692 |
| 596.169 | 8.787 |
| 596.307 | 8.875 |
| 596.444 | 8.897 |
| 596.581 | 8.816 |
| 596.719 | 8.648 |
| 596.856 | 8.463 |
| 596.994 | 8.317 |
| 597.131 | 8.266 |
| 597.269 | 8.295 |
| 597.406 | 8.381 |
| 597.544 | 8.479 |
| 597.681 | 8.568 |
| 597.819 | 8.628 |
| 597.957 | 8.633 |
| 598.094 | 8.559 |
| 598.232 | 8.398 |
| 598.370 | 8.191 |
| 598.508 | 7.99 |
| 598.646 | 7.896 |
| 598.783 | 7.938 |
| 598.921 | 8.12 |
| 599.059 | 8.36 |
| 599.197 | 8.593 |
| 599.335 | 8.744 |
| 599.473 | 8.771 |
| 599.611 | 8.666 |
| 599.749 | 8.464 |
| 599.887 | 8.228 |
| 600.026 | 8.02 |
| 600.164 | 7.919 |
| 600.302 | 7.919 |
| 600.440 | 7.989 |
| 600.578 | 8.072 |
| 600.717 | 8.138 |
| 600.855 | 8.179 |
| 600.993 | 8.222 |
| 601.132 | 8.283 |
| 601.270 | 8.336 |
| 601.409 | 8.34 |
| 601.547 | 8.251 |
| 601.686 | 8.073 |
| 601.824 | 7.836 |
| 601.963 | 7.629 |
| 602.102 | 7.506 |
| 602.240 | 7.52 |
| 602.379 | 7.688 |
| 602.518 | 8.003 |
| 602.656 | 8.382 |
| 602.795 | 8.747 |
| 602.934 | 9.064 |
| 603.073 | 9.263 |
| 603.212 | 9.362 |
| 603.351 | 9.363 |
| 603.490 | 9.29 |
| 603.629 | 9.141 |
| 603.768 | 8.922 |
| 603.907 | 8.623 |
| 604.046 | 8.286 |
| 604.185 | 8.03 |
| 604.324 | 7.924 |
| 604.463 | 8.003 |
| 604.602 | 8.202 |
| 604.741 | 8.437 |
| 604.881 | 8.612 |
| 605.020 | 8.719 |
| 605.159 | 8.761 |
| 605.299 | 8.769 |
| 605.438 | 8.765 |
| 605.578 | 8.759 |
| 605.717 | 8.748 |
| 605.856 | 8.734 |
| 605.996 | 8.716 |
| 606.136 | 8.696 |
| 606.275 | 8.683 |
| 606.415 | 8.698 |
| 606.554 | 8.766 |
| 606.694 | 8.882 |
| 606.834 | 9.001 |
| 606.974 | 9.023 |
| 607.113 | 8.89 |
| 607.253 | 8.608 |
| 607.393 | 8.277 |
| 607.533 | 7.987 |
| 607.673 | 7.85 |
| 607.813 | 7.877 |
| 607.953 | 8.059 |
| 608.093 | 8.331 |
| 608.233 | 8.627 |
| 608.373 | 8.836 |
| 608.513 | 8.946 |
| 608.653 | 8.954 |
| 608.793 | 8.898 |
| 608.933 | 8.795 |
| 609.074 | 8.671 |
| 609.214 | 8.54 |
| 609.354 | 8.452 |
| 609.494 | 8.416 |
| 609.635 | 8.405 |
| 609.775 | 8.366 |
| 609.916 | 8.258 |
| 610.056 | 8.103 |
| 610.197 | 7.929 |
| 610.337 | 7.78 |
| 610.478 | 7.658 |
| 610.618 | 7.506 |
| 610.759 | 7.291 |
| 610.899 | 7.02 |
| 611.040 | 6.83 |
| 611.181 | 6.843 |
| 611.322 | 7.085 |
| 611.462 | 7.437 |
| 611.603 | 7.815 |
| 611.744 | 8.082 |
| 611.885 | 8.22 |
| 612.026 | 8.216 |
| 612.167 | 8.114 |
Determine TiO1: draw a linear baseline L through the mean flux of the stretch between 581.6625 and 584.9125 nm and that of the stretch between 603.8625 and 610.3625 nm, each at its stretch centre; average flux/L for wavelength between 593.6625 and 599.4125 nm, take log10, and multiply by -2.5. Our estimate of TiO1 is 0.04 mag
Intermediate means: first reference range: 8.68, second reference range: 8.51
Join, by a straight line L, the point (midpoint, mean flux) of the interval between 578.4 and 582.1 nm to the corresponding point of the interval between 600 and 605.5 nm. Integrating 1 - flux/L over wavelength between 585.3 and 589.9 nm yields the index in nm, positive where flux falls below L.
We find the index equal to 0.22 nm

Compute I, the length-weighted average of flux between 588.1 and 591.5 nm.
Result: 7.38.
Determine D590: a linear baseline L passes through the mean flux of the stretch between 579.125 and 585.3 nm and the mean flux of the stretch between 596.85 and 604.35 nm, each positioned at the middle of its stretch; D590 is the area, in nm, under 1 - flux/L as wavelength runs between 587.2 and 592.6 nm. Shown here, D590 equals 0.53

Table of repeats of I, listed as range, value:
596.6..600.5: 8.34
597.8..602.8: 8.18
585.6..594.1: 8.07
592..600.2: 8.34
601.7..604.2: 8.48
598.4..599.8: 8.35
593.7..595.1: 7.92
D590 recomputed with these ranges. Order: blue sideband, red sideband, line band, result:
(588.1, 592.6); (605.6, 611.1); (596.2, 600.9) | -0.26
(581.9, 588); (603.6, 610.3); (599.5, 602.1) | 0.13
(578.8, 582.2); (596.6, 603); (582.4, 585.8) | -0.07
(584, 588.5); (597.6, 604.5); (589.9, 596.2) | 0.32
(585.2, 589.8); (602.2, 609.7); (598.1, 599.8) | 0.01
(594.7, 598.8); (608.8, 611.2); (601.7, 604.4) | -0.09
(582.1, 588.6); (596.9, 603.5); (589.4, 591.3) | 0.23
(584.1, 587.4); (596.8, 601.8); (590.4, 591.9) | 0.15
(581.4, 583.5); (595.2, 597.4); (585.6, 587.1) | -0.06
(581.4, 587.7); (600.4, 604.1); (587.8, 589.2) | 0.18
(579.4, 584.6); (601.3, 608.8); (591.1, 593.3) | 0.12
